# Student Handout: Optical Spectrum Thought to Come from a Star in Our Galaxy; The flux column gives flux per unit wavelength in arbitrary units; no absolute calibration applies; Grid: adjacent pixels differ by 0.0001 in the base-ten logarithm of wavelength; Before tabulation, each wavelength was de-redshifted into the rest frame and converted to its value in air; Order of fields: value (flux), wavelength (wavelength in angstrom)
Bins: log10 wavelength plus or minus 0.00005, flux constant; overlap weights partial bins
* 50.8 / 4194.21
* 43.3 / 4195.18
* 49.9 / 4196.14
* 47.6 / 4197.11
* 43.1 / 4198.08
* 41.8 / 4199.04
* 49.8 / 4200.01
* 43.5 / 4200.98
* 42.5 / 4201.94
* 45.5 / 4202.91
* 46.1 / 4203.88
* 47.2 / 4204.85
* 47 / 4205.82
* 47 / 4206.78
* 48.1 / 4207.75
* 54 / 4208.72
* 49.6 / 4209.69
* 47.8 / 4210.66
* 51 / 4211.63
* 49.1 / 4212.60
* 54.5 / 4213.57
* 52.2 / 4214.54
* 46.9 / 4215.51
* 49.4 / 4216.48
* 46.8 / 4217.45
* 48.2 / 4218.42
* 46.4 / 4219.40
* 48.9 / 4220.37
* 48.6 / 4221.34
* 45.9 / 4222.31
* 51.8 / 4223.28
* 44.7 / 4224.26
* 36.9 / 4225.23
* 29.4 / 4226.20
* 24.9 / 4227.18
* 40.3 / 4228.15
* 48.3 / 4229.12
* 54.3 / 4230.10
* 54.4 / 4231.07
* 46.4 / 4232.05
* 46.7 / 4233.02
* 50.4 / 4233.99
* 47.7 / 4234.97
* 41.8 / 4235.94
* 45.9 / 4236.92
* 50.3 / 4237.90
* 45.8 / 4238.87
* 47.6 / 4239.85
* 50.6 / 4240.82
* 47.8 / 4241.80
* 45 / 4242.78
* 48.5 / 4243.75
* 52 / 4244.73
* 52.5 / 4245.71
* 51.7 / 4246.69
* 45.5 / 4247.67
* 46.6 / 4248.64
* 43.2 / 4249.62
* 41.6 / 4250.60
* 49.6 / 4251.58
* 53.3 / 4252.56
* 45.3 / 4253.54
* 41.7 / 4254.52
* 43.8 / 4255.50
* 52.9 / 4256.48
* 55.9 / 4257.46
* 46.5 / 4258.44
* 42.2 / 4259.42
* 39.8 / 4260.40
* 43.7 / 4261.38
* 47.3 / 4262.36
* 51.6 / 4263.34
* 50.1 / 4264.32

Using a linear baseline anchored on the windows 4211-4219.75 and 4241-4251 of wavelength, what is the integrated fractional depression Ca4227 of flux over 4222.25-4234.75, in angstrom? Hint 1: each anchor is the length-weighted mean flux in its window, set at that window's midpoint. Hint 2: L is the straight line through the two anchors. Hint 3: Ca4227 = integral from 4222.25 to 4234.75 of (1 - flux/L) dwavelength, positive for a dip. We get 1.1 angstrom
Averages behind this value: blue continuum 49.4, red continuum 47.6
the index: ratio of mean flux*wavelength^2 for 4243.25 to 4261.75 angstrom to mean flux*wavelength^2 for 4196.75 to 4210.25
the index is 1.04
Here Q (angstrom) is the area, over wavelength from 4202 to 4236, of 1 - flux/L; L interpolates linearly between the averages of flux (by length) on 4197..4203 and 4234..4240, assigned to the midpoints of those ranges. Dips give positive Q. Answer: -0.8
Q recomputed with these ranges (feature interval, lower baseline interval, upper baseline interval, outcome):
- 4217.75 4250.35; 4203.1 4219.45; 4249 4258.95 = 1.18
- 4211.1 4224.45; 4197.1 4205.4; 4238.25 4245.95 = -0.70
